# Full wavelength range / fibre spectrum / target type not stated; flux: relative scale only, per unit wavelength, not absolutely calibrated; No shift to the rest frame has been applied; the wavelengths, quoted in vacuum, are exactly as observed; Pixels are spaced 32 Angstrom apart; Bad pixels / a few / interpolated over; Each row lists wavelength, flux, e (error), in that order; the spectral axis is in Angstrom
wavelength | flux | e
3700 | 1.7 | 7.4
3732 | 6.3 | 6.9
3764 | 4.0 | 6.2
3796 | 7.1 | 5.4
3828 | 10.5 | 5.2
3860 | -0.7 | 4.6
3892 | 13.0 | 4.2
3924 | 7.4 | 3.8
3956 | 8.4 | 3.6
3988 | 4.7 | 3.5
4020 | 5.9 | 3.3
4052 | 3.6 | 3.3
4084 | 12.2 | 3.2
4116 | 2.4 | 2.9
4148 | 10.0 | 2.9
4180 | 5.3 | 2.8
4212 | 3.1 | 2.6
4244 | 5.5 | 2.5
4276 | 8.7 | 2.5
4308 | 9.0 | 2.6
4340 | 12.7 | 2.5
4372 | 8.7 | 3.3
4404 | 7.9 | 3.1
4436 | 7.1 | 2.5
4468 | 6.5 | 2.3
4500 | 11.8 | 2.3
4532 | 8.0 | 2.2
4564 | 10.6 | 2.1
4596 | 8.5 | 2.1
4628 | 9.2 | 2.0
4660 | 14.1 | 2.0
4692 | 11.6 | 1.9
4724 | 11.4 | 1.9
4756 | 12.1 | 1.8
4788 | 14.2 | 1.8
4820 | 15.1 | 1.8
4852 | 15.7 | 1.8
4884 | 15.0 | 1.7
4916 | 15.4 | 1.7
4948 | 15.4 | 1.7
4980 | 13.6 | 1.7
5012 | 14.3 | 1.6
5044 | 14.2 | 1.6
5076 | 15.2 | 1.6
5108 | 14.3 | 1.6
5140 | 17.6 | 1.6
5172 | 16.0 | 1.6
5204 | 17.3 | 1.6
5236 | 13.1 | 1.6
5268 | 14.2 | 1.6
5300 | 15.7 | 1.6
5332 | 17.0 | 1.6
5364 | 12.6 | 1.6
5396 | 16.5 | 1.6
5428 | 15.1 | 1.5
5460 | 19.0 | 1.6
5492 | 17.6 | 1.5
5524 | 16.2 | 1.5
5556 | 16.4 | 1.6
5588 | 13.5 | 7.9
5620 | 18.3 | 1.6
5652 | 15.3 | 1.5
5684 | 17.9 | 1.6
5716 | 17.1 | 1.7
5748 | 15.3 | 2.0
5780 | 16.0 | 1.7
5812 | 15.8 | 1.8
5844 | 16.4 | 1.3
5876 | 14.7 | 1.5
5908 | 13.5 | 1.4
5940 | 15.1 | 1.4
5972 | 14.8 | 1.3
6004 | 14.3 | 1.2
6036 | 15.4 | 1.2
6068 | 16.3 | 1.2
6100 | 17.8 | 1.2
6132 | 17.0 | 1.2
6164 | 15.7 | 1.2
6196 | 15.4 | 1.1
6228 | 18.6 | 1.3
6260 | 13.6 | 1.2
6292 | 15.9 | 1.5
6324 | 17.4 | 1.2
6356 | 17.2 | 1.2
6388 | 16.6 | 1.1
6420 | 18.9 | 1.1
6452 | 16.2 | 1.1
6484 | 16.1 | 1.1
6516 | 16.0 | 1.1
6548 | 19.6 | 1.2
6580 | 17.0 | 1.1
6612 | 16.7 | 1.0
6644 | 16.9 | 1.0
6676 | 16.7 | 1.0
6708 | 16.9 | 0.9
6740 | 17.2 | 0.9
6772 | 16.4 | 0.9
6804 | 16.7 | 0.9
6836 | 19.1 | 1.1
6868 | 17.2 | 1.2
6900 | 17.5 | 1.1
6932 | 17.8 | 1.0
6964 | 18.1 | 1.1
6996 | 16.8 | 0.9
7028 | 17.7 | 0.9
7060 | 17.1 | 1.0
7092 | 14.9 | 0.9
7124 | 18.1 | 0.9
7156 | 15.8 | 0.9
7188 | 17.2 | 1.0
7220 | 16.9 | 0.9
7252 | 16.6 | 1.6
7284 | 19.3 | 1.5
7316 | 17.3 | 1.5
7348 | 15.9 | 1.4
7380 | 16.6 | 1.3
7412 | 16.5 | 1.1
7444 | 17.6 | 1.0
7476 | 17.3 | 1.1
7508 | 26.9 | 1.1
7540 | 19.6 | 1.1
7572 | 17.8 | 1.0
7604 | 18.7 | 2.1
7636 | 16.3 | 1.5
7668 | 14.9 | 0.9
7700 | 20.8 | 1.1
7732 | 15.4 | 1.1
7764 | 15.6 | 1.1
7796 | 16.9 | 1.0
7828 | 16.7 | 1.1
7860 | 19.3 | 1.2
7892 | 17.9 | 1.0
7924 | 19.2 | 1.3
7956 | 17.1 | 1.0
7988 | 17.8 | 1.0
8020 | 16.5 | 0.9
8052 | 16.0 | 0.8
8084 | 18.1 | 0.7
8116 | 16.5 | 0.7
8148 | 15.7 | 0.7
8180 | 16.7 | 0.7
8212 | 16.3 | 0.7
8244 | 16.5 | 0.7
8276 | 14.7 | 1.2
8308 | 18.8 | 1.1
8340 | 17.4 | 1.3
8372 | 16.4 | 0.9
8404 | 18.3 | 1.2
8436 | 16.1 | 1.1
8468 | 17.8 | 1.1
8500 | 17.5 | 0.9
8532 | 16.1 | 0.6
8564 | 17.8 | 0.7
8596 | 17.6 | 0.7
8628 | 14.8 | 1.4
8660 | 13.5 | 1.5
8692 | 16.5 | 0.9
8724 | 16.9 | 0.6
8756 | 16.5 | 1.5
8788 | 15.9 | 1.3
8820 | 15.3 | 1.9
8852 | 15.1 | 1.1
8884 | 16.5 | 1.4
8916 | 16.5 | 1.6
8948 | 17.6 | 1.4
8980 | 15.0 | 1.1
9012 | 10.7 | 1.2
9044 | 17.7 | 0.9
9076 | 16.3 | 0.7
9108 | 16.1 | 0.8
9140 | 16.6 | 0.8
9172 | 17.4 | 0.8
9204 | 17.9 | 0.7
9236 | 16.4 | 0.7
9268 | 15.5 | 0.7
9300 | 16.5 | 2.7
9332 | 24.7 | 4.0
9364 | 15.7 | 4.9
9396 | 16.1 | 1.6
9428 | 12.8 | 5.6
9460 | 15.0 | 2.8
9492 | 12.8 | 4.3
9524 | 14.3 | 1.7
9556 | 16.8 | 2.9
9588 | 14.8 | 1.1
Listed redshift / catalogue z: 0.146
